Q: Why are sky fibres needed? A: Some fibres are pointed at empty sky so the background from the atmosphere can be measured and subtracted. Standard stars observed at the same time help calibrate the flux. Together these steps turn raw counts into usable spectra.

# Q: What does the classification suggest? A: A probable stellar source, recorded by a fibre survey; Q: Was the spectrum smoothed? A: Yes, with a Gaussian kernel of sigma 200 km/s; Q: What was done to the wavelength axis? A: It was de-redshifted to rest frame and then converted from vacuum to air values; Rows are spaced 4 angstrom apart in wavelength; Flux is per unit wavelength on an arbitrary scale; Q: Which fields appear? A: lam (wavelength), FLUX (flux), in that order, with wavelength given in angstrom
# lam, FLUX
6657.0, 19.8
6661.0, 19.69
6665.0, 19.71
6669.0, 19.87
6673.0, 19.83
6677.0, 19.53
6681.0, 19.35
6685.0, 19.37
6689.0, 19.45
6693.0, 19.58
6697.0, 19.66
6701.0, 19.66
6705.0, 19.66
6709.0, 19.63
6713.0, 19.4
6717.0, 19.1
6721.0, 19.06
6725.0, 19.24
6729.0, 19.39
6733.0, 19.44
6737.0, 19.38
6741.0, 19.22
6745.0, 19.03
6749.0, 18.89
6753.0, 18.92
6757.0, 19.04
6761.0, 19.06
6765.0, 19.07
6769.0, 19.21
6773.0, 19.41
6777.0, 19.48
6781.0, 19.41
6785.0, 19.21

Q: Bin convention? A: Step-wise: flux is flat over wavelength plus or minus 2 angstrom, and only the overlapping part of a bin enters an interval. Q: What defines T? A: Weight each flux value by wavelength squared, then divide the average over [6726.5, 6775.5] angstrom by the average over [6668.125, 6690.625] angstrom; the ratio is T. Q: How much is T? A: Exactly 1.00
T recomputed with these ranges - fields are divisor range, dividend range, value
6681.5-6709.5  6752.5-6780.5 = 1.00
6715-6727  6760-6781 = 1.02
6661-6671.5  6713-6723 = 0.98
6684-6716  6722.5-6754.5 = 0.99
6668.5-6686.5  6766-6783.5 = 1.02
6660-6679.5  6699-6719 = 1.00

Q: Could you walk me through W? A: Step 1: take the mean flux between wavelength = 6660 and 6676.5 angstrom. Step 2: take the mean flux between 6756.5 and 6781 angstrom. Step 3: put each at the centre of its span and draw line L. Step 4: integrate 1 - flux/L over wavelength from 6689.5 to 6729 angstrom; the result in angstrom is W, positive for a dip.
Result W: 0.21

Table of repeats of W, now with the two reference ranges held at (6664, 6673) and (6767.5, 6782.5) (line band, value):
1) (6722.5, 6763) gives 0.7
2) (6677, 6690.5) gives 0.2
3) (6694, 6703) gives 0.0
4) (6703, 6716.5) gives 0.1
